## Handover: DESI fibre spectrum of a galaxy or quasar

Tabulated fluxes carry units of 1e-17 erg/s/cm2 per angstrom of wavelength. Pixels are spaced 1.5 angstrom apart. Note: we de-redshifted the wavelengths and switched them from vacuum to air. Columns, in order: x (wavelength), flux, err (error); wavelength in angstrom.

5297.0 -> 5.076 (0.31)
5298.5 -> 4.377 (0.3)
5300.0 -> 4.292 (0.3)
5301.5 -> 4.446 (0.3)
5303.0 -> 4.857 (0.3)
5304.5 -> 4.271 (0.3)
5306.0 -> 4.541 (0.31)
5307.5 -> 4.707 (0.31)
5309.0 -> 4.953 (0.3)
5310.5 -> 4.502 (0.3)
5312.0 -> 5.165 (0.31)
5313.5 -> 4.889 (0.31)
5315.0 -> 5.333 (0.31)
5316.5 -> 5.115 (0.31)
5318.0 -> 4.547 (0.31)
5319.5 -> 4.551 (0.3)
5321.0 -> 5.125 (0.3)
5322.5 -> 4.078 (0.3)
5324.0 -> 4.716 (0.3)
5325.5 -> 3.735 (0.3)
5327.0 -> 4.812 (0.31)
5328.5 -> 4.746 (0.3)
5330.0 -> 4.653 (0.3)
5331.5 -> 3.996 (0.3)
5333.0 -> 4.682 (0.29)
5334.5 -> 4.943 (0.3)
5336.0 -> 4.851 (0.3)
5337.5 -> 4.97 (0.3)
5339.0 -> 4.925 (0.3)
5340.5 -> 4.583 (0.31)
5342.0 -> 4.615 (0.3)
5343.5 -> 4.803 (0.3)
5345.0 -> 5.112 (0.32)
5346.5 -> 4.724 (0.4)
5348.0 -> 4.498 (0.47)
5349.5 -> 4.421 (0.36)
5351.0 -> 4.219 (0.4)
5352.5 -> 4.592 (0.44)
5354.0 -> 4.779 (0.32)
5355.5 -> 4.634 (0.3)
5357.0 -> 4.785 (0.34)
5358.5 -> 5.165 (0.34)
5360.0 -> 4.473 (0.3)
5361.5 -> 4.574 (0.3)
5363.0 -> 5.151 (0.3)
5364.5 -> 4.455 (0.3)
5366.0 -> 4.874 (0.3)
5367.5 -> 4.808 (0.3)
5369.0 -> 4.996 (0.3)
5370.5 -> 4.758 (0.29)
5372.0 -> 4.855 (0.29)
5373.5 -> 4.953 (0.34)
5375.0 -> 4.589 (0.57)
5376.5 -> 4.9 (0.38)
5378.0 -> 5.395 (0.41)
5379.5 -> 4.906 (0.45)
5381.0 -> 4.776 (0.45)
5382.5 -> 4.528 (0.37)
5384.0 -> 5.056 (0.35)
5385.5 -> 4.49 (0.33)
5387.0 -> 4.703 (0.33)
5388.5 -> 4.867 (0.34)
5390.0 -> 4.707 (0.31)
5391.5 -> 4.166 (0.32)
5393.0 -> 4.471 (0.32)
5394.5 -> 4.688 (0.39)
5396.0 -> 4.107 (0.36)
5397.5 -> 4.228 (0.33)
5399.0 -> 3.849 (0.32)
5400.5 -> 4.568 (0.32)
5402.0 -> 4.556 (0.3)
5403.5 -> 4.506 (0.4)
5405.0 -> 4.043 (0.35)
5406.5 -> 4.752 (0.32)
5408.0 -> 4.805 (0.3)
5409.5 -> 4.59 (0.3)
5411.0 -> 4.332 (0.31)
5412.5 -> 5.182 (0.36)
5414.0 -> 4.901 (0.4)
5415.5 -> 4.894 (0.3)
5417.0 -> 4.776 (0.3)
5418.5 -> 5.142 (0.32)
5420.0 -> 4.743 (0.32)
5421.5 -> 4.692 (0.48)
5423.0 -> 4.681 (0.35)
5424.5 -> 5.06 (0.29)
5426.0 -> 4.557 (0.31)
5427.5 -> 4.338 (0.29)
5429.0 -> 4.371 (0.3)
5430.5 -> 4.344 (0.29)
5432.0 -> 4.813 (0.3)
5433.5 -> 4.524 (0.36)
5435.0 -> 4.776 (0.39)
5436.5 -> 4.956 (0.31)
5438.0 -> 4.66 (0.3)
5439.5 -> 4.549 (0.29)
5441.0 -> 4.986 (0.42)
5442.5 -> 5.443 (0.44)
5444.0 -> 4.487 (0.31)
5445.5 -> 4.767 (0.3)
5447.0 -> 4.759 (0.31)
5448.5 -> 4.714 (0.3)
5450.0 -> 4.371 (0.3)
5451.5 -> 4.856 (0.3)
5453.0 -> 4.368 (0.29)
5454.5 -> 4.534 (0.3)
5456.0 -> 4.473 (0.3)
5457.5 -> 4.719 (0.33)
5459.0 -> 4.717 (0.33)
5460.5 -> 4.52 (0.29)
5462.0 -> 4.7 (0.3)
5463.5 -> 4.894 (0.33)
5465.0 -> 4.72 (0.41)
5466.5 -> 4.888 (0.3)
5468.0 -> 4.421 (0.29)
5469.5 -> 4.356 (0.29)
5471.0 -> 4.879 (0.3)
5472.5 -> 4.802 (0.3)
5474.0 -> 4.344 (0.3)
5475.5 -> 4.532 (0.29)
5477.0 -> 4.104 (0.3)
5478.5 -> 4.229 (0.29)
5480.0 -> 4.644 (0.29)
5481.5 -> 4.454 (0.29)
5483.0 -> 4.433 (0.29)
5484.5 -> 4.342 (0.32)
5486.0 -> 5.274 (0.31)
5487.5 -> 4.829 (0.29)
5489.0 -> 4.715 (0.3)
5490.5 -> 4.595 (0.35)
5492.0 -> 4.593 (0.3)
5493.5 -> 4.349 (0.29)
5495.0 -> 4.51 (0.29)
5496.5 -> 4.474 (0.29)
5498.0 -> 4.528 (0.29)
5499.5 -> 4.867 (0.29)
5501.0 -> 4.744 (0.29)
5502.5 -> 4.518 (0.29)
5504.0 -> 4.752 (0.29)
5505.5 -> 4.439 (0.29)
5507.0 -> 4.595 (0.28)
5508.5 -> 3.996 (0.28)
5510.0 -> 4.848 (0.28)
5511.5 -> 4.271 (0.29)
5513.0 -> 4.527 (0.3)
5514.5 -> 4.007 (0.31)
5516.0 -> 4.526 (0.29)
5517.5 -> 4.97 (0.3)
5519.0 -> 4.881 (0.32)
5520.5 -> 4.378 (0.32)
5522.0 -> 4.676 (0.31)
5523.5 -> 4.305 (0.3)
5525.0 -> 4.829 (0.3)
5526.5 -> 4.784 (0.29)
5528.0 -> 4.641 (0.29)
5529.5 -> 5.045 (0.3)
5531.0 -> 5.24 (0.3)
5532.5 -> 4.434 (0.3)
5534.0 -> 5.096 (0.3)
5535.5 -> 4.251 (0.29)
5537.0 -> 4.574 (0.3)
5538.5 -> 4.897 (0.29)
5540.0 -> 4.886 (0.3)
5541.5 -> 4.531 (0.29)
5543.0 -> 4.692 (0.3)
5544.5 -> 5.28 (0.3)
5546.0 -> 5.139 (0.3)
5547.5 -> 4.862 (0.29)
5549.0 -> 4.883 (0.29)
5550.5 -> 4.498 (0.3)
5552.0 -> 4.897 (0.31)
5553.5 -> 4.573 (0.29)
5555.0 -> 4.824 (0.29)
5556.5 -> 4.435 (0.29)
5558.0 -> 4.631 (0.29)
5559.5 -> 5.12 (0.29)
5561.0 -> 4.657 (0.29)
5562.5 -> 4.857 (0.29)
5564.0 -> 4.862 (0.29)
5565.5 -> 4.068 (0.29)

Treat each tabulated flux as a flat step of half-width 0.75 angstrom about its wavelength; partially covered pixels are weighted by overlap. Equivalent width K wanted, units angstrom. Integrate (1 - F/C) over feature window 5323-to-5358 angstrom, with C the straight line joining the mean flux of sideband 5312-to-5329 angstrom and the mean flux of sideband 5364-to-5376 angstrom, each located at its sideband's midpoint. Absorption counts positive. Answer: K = 0.8 angstrom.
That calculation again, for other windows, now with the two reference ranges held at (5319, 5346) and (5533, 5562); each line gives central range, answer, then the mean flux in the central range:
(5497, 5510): 0.49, 4.57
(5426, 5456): 0.39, 4.66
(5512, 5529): 0.59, 4.59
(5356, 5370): -0.38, 4.8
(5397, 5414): 0.67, 4.51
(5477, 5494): 0.62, 4.57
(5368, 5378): -0.43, 4.88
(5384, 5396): 0.28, 4.58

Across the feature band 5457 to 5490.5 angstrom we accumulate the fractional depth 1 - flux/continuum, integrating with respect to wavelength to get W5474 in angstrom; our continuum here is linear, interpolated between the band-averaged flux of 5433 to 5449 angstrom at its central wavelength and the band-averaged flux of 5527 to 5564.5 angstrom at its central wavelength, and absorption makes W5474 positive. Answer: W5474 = 1.2 angstrom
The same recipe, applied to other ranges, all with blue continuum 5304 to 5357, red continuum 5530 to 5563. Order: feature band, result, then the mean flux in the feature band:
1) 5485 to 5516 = 1.27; 4.57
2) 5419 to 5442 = 0.23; 4.68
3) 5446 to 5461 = 0.42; 4.61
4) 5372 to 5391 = -0.44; 4.82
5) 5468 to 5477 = 0.42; 4.53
